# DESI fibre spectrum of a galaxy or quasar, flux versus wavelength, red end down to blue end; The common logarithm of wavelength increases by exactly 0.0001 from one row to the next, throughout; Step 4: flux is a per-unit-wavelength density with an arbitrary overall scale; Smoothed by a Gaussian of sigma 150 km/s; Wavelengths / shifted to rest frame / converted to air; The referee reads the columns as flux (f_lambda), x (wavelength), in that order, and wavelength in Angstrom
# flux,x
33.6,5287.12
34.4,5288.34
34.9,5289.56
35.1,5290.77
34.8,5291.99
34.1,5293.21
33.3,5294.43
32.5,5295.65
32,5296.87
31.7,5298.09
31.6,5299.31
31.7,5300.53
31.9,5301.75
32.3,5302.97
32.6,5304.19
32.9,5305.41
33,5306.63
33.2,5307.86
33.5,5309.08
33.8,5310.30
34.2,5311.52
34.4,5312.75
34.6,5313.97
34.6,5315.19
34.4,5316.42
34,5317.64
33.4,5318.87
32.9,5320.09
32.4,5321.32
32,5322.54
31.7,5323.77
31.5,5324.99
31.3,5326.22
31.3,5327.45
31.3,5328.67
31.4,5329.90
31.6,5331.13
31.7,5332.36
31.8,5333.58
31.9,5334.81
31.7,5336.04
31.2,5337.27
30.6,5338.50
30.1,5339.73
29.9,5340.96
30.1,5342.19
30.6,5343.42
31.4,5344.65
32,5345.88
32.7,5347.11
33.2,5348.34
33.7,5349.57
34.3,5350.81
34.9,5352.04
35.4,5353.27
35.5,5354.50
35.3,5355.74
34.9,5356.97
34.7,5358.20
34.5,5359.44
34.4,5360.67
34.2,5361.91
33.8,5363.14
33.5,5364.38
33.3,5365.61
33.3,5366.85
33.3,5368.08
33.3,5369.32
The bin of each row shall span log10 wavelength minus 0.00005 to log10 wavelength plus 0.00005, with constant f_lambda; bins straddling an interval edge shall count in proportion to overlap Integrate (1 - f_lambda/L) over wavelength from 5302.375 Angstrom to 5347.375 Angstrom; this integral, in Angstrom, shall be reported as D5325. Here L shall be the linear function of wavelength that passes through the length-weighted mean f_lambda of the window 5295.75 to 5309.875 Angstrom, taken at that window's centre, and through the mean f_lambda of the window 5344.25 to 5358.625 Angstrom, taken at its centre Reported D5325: 1.19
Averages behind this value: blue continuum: 32.4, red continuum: 34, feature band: 32.3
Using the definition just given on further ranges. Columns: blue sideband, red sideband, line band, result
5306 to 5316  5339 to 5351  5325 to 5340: 0.5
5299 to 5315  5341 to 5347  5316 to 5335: 0.0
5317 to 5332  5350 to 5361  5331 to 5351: 1.1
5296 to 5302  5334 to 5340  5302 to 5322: -1.2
